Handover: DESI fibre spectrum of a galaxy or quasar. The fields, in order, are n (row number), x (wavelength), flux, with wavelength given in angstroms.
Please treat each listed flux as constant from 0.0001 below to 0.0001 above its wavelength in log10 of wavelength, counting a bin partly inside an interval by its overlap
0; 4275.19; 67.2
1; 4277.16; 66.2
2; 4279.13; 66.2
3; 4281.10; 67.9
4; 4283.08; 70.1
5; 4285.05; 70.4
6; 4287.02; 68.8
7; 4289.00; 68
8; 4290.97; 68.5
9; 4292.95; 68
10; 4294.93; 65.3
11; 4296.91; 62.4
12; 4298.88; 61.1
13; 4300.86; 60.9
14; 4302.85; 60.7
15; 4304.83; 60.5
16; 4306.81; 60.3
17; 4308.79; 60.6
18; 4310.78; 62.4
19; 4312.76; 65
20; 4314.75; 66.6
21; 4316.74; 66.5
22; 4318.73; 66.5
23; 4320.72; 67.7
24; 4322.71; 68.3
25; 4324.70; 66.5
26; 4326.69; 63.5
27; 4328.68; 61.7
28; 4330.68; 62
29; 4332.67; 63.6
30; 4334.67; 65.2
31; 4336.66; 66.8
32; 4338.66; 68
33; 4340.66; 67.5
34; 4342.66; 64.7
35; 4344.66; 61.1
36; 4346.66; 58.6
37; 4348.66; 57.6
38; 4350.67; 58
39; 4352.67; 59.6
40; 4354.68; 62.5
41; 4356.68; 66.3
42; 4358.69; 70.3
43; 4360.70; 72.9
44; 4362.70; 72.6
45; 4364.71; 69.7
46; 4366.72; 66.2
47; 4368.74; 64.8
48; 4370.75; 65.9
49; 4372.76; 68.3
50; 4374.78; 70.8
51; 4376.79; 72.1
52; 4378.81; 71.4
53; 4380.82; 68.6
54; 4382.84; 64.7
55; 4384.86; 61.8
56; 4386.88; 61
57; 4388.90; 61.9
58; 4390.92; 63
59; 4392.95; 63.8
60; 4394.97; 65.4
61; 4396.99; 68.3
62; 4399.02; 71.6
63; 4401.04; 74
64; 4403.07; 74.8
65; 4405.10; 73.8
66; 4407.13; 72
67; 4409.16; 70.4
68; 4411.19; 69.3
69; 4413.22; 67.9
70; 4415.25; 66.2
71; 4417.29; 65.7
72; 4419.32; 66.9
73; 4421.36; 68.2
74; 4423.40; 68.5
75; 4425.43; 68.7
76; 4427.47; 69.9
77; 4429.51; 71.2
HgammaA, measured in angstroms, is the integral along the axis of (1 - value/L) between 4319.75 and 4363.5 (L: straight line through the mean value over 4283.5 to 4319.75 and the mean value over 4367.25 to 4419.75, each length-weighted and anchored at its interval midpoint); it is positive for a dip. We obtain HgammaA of 0.9 angstroms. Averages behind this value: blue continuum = 64.7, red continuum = 67.9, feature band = 64.7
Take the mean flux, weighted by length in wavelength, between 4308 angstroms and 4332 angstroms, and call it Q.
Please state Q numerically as 64.8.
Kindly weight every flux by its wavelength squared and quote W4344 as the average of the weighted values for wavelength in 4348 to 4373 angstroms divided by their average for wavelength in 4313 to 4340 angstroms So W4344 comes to 1.02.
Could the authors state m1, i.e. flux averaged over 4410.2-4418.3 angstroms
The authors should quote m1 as 67.3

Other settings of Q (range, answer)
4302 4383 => 65.3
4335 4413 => 66.9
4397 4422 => 70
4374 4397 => 65.9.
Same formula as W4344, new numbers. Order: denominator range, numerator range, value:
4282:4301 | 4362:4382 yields 1.07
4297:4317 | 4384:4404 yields 1.11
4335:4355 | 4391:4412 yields 1.15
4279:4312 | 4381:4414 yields 1.10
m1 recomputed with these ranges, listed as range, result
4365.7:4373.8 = 66.3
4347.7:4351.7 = 57.8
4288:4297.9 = 66.4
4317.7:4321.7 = 67.1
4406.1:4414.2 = 69.9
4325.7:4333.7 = 62.7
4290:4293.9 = 68.2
